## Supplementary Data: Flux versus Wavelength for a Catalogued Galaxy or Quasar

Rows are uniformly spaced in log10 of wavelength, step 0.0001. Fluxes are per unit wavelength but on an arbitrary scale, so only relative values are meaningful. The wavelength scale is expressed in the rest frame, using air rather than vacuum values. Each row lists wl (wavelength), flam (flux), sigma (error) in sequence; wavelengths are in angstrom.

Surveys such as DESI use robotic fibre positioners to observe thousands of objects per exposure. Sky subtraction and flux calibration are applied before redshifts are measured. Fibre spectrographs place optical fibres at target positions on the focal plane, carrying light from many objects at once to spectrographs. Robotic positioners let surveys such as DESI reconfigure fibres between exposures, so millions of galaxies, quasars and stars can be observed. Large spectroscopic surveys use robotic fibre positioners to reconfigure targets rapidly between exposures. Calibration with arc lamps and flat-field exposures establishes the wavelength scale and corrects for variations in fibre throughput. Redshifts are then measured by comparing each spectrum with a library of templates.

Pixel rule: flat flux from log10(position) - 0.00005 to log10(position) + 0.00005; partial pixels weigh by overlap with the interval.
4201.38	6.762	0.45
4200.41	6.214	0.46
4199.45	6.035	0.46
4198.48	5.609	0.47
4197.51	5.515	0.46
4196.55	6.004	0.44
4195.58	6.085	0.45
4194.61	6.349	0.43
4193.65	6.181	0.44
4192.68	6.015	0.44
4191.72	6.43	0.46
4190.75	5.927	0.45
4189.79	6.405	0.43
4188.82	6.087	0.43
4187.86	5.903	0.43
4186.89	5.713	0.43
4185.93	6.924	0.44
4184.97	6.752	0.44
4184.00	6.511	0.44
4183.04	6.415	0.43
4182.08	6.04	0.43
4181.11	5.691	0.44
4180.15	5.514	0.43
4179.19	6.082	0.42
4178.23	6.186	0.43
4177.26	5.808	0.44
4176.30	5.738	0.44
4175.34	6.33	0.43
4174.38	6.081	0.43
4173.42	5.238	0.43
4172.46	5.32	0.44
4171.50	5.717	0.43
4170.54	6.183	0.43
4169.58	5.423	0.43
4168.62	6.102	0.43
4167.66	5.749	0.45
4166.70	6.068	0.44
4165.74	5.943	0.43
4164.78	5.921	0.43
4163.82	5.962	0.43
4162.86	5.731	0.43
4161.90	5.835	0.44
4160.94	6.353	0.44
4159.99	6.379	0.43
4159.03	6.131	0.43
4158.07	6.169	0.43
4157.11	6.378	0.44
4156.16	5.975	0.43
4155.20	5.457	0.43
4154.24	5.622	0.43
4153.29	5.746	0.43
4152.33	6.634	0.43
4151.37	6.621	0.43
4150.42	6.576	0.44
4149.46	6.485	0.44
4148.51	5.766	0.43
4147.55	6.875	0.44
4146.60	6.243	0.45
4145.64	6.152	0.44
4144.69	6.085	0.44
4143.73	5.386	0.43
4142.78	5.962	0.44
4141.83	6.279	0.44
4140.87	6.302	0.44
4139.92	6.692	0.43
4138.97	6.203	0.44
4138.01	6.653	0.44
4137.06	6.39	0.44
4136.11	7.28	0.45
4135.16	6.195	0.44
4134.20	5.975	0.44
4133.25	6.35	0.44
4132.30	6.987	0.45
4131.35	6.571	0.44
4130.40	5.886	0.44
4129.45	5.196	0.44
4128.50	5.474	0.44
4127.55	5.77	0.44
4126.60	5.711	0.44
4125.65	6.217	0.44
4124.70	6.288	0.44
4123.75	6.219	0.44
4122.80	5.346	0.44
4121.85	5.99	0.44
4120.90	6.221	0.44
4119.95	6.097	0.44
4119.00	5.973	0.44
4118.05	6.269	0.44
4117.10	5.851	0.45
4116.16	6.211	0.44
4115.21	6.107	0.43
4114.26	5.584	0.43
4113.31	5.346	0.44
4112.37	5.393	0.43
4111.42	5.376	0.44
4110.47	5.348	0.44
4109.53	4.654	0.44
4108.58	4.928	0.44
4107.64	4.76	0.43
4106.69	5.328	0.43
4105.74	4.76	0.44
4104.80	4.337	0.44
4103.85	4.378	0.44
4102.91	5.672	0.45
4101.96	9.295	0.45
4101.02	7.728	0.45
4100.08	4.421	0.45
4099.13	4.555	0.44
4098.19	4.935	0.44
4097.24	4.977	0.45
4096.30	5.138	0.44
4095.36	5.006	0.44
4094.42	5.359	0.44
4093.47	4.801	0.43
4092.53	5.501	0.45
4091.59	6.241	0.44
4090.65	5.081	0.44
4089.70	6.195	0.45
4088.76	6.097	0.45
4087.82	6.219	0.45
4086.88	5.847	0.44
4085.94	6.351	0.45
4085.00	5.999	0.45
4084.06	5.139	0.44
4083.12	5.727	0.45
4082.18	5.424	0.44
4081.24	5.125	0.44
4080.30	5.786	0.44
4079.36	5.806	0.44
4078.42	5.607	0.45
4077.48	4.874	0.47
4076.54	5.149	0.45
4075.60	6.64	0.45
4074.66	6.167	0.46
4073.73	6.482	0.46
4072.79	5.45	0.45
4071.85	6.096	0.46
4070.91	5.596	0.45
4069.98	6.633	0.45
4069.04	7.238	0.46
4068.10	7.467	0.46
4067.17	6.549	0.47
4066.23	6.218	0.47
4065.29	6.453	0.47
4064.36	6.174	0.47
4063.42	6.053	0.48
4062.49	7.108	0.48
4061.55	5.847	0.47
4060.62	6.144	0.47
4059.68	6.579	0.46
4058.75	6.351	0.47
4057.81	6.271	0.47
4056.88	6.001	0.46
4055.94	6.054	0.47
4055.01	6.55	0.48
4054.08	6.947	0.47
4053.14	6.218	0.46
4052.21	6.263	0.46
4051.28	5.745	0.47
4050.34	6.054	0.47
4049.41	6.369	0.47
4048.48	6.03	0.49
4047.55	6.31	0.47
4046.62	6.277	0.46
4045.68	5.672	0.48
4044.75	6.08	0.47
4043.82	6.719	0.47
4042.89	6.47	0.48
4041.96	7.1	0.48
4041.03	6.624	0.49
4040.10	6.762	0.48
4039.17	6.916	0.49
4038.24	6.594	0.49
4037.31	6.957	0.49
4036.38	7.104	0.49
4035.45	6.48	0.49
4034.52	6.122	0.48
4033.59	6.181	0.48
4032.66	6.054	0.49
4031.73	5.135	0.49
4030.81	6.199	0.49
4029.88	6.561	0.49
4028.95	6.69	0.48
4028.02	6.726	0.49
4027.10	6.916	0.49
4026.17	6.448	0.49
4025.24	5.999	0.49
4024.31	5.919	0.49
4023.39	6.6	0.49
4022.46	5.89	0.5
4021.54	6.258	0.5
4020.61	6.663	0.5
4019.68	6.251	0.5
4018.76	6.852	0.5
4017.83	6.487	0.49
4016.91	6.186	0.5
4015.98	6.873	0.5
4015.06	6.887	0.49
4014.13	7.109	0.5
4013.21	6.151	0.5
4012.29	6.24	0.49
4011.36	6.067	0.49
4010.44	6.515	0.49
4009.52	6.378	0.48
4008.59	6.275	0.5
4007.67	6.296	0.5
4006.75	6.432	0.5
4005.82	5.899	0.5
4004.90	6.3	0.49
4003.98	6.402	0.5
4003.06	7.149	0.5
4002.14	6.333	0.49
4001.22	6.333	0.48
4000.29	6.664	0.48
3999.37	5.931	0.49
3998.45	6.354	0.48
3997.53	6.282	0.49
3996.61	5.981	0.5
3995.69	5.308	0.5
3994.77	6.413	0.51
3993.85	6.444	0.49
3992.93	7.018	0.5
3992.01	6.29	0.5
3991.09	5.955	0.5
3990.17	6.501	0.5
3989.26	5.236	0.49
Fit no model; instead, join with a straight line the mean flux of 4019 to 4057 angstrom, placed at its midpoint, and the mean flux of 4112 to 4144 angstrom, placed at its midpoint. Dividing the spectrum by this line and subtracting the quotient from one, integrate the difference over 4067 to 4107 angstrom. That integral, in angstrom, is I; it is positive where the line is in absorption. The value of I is 3.0 angstrom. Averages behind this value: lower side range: 6.37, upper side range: 6.08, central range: 5.74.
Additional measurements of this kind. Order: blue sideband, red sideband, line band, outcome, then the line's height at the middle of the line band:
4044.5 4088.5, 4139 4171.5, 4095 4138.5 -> 2.37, 6.1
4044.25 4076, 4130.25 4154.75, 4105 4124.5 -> 2.24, 6.31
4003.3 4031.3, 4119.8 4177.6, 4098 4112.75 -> 1.94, 6.19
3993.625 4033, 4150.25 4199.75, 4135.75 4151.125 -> -0.61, 6.09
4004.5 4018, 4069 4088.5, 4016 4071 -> -2.38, 6.14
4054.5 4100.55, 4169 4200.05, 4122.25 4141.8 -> -0.81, 5.94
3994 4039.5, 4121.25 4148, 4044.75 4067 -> 0.22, 6.31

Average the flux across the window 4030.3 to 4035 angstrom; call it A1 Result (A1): 5.95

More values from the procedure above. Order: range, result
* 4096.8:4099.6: 4.82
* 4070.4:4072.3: 5.88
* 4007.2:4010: 6.32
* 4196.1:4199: 5.71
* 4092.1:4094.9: 5.21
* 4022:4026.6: 6.17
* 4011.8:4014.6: 6.49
